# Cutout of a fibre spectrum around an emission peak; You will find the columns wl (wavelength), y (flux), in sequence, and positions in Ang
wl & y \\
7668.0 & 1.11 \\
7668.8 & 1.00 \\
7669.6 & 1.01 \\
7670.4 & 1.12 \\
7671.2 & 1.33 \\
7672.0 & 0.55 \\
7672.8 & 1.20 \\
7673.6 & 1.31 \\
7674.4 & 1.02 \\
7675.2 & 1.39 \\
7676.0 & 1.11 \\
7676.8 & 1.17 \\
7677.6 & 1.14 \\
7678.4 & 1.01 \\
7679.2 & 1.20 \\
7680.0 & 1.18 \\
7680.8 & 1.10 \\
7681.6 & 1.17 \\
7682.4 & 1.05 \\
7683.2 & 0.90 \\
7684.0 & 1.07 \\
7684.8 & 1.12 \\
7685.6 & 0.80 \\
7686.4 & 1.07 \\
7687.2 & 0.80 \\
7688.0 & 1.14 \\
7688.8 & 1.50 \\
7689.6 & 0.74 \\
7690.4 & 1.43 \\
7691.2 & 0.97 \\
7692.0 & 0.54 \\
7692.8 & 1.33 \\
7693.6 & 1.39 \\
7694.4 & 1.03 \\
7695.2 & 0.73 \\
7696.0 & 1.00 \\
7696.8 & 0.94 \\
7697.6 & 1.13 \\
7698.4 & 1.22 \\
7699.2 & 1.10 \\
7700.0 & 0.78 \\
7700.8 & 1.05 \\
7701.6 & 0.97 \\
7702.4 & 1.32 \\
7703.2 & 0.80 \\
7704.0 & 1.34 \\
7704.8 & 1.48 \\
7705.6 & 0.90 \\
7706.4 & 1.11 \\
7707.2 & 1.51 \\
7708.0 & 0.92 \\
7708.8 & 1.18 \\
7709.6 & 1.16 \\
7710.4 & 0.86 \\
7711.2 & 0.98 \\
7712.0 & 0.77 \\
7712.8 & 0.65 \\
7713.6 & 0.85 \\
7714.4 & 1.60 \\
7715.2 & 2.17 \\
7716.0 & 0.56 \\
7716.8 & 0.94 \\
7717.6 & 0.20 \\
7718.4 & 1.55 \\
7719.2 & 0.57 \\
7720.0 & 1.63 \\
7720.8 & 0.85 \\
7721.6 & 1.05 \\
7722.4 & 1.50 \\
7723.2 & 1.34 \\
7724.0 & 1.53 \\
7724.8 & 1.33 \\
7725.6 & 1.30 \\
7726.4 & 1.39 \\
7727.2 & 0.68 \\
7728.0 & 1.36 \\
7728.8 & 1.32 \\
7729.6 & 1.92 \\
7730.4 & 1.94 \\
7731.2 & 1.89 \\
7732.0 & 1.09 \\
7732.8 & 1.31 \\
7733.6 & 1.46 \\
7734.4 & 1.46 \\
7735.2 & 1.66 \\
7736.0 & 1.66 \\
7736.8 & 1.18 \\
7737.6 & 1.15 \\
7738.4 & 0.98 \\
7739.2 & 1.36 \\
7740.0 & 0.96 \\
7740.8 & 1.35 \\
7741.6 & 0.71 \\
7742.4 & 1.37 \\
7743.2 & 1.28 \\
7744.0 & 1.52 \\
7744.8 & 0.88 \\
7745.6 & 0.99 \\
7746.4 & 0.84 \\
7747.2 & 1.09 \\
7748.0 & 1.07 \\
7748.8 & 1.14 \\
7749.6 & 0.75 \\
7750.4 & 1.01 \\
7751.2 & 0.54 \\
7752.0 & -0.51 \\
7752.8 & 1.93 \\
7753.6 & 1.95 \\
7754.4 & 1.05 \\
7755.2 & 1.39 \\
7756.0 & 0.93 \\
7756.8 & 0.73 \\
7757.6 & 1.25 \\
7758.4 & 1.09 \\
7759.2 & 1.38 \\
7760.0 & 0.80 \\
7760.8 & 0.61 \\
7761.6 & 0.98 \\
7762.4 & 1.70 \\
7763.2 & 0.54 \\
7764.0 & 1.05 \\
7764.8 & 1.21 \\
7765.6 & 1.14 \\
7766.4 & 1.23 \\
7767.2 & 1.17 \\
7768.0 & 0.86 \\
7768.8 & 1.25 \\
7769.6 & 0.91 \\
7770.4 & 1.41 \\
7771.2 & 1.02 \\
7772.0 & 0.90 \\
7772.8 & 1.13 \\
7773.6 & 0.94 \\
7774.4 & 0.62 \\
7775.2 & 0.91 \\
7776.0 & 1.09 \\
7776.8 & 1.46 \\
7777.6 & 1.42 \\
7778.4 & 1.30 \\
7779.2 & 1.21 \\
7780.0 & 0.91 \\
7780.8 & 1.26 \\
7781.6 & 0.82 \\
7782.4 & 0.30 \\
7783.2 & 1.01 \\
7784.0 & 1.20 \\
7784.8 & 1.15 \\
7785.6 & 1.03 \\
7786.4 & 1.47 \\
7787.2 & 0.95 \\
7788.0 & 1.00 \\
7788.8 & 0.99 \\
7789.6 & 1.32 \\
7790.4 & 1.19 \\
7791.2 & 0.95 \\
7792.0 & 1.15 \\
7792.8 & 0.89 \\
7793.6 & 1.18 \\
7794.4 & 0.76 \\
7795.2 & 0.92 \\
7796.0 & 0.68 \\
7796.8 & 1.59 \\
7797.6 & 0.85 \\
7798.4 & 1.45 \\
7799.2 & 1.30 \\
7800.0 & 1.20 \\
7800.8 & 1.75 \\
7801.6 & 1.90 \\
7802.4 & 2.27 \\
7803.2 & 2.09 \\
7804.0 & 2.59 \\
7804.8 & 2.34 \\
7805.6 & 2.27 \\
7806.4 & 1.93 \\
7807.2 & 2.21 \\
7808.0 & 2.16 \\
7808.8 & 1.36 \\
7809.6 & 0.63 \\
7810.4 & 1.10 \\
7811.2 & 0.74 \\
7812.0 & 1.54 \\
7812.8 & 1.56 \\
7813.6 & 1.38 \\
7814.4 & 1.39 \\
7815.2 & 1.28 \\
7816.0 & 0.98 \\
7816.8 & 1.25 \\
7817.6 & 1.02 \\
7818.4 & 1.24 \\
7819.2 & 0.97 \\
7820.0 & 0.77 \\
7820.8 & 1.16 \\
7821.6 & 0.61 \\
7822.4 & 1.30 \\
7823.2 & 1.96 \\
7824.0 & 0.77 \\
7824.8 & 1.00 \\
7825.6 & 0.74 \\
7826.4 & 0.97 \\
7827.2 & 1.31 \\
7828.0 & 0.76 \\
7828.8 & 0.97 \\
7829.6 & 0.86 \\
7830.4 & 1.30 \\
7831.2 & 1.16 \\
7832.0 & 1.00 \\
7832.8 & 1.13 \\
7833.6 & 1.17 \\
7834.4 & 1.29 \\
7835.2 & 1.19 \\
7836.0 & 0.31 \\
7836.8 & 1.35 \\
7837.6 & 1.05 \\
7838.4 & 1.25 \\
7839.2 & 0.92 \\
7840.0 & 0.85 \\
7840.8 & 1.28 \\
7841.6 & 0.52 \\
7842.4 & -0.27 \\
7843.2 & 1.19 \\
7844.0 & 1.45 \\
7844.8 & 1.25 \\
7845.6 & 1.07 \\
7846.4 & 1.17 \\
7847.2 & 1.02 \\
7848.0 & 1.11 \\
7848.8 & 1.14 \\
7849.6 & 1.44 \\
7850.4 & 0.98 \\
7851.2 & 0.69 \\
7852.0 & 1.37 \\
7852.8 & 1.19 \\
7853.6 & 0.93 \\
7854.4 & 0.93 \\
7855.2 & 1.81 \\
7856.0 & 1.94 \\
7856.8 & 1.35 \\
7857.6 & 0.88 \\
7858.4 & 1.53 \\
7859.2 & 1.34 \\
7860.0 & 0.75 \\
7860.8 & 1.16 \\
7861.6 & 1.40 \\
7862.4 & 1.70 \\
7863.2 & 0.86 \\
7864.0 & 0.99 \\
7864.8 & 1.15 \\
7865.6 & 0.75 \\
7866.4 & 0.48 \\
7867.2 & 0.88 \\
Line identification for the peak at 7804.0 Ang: [O III]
